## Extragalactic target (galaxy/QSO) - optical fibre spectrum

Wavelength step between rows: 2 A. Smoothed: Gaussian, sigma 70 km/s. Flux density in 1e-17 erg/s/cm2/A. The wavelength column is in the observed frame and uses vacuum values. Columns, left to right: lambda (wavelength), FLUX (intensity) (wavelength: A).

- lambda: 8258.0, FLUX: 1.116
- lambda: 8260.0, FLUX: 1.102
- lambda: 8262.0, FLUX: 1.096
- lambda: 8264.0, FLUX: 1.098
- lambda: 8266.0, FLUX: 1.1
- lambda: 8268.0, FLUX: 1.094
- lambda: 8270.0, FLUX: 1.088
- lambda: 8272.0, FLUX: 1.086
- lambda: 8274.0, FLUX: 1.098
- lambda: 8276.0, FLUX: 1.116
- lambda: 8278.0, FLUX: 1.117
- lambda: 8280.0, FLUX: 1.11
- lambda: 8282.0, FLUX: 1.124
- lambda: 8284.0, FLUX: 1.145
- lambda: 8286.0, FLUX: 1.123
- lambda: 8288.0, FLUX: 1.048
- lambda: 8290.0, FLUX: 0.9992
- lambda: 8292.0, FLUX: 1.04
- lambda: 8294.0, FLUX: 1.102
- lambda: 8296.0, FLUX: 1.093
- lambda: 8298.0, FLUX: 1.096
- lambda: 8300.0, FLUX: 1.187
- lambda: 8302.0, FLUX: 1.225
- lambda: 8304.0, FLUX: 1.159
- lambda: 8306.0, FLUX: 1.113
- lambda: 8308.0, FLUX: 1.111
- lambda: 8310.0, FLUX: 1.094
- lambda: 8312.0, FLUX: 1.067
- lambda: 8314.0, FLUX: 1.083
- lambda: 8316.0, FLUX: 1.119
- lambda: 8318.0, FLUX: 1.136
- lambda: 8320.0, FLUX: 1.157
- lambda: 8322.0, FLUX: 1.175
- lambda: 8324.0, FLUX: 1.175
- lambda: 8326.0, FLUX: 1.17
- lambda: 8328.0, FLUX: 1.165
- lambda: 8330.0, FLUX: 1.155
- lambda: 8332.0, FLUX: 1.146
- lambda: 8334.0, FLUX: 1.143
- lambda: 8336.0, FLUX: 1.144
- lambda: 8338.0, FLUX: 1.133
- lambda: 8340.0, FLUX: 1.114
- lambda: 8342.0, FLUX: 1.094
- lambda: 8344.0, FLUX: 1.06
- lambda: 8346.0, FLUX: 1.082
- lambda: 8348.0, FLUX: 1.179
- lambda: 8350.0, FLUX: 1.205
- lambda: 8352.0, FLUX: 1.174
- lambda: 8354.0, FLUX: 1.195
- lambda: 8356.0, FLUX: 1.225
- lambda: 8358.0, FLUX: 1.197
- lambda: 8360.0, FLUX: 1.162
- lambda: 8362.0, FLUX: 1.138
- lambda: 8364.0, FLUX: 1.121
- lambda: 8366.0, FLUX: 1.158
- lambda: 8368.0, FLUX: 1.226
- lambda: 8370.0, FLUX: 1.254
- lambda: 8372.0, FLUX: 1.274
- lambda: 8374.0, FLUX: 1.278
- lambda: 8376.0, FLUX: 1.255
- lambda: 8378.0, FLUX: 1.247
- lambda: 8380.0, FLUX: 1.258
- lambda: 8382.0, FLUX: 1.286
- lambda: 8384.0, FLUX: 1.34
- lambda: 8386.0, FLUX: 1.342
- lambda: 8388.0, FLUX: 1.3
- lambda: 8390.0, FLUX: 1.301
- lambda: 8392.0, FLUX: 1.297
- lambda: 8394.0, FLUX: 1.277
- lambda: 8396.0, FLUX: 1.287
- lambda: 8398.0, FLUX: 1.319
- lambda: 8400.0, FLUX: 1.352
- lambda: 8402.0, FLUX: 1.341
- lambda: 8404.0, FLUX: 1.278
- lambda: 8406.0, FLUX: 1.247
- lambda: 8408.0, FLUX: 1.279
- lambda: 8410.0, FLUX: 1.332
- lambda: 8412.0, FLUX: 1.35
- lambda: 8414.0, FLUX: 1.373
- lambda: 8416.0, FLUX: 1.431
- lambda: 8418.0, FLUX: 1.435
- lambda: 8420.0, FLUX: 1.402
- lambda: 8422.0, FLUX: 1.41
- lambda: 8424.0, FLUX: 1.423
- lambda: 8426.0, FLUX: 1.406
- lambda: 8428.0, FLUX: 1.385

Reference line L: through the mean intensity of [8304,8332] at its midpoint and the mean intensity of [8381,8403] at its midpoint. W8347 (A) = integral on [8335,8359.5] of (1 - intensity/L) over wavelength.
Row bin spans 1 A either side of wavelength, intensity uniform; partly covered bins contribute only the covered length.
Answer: 1.1 A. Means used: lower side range 1.13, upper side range 1.31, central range 1.15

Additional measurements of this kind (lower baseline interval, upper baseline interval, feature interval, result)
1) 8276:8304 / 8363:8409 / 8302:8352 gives 1.63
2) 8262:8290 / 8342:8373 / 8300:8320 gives 0.05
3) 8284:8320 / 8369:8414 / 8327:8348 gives 1.00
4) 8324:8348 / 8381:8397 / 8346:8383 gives 0.45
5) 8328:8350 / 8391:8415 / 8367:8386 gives -0.55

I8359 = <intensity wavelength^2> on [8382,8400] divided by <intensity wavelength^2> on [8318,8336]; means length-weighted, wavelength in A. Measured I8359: 1.1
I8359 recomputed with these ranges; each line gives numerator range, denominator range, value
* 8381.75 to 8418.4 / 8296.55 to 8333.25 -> 1.18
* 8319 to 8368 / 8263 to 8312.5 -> 1.06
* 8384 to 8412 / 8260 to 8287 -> 1.22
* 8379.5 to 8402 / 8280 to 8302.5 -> 1.21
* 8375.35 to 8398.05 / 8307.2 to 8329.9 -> 1.16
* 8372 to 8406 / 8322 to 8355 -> 1.14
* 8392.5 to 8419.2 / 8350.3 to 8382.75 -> 1.11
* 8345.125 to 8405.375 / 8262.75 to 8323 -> 1.14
